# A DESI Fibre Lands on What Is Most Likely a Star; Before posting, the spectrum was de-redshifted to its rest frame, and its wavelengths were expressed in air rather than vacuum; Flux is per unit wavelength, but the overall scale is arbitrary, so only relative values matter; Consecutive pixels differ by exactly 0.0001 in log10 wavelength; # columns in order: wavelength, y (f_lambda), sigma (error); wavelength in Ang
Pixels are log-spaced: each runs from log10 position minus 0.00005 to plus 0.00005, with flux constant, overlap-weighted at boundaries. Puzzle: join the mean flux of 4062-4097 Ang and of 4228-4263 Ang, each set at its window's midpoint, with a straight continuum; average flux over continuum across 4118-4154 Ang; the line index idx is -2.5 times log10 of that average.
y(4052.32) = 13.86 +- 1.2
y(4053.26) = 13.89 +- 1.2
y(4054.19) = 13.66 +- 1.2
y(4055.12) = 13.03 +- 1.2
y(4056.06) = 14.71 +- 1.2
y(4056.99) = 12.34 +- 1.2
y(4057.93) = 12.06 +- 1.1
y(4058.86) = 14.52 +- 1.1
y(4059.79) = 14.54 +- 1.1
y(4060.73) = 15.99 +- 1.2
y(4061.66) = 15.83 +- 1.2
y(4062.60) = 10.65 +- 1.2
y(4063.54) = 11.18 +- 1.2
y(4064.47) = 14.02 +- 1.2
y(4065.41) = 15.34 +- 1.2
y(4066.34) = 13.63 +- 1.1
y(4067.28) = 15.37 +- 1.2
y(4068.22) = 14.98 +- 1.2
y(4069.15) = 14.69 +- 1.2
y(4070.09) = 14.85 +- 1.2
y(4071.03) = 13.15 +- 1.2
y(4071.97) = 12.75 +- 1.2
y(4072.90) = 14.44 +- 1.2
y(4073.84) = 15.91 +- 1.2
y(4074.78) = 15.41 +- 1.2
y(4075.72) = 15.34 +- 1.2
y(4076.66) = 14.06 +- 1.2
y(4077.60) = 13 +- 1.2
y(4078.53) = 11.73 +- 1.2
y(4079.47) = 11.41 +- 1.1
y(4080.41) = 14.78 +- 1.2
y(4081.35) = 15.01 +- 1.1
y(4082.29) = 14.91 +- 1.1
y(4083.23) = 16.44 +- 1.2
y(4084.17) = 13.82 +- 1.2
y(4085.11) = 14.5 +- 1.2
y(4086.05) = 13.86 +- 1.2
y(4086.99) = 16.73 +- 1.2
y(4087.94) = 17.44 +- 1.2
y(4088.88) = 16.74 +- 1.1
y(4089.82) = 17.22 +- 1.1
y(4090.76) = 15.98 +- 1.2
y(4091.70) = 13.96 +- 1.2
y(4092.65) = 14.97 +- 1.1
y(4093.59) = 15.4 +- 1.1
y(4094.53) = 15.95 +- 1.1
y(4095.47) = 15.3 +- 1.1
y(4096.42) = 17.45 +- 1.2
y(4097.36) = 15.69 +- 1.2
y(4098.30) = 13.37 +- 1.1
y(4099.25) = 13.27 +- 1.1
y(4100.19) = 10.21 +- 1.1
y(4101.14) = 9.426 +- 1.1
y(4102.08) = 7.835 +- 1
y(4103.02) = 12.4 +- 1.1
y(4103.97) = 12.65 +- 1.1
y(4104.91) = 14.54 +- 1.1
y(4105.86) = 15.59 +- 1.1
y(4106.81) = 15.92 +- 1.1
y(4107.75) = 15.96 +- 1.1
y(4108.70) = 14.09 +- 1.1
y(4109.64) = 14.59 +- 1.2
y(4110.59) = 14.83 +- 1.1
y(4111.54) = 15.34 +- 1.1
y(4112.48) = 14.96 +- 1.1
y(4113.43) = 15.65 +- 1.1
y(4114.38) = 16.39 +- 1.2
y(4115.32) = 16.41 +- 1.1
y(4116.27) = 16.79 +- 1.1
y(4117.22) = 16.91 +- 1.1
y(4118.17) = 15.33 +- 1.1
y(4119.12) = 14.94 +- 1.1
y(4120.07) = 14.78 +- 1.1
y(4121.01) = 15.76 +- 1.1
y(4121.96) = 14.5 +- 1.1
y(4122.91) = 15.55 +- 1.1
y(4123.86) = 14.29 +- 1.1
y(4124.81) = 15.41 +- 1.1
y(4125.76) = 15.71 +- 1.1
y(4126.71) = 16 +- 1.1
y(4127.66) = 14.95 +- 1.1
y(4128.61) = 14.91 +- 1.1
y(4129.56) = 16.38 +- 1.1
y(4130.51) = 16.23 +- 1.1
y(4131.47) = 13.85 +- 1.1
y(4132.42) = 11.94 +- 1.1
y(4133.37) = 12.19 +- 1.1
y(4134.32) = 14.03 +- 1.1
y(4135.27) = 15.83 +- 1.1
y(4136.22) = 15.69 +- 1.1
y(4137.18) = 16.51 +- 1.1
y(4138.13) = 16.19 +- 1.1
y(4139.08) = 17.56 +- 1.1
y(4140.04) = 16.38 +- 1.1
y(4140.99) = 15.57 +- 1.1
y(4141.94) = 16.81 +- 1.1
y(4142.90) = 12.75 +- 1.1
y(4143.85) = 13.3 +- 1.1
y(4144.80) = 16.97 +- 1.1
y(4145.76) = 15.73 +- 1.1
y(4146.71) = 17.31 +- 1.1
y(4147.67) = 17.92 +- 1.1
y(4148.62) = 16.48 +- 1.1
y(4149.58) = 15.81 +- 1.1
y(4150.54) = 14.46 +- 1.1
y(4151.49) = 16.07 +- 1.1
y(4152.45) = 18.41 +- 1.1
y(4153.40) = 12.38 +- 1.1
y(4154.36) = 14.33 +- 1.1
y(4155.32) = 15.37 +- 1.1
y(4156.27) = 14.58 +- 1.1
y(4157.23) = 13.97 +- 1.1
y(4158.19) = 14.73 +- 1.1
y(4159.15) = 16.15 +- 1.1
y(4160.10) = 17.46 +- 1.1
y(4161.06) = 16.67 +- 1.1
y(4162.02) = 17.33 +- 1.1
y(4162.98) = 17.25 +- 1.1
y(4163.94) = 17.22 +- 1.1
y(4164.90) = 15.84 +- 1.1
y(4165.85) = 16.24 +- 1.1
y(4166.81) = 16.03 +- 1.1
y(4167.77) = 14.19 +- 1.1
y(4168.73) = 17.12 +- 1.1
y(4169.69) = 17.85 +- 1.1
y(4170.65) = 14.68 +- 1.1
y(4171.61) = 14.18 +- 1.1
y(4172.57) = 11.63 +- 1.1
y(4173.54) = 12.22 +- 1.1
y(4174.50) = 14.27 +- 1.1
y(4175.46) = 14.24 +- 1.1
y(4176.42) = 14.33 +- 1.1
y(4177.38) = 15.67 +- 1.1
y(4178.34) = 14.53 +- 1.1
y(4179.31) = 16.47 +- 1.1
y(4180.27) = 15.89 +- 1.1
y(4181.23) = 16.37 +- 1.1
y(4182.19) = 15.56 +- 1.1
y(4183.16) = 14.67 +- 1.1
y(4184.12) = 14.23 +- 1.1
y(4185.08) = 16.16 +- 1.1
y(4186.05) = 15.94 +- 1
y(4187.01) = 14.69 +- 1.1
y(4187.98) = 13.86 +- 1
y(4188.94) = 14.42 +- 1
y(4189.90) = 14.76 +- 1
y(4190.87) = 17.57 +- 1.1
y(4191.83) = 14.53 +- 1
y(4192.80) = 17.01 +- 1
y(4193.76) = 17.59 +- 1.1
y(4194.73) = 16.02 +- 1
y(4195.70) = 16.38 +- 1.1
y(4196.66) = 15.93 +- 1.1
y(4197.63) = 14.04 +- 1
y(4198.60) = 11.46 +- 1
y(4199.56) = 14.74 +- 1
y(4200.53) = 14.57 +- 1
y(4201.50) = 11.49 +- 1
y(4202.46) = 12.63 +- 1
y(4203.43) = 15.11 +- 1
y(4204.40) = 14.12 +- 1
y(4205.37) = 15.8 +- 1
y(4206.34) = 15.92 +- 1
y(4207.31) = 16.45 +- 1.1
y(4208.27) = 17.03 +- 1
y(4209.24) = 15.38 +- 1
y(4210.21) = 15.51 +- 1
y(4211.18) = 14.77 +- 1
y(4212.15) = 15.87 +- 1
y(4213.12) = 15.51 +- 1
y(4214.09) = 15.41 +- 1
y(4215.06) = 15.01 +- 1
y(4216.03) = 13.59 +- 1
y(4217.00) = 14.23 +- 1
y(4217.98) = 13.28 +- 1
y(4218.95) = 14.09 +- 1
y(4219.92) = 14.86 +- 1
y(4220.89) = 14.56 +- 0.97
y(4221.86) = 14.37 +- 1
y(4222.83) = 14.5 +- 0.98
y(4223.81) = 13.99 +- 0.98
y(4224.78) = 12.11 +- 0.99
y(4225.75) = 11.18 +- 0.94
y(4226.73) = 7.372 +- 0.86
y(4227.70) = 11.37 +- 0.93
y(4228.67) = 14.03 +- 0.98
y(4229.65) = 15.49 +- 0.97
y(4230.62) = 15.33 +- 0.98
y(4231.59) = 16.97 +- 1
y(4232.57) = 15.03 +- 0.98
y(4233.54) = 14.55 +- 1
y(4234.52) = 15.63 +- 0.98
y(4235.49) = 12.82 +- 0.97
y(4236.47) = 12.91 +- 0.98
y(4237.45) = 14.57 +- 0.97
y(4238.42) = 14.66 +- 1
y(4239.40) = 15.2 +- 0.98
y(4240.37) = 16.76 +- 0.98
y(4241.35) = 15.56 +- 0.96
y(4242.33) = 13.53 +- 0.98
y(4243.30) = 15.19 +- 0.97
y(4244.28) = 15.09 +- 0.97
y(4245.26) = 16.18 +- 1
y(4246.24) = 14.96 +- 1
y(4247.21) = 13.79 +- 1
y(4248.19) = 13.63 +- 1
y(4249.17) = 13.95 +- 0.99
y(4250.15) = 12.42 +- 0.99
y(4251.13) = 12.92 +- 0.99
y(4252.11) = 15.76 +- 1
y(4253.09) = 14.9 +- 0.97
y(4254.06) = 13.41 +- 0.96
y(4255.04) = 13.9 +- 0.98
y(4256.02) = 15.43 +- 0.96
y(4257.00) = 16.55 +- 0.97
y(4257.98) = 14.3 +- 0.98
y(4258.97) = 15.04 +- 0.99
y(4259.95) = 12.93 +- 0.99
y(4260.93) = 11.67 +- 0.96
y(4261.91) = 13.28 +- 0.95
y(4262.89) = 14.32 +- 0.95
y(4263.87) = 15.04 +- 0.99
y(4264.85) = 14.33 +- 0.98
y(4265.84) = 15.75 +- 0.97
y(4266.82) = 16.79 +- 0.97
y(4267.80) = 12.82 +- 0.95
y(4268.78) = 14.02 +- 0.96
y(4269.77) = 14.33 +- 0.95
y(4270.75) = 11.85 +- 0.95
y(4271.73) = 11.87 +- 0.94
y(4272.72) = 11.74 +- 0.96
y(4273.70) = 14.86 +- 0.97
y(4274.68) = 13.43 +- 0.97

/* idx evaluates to -0.06 mag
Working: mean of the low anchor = 14.7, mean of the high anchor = 14.5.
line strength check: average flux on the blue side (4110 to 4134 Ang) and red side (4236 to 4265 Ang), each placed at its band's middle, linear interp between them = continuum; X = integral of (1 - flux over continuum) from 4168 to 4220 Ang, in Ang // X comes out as -0.8 Ang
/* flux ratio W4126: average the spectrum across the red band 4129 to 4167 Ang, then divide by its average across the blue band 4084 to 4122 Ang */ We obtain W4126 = 1.06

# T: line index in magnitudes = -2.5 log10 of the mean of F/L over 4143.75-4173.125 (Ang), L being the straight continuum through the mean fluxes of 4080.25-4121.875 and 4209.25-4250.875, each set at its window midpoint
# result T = -0.08 mag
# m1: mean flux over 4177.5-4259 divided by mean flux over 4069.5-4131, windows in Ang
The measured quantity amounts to 0.99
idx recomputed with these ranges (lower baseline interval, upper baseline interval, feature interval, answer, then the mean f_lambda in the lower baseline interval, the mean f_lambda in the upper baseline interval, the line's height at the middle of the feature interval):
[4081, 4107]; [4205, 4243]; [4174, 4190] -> -0.04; 14.5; 14.5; 14.5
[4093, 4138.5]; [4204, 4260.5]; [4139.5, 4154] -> -0.08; 14.7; 14.5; 14.7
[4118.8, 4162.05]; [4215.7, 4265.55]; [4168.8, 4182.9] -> 0.00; 15.4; 14.2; 15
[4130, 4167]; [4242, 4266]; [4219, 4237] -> 0.07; 15.6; 14.3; 14.6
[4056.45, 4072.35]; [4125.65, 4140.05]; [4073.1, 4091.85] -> -0.05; 13.9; 15.2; 14.2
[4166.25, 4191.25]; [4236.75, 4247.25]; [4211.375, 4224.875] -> 0.04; 15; 15.1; 15.1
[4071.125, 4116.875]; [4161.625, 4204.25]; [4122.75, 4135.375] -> 0.00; 14.6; 15.1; 14.8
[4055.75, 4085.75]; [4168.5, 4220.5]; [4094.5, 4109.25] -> 0.05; 14.1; 15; 14.3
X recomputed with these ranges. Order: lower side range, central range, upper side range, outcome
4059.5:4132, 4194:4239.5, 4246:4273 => -0.7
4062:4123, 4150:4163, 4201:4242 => -1.0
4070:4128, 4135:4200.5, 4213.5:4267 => -4.5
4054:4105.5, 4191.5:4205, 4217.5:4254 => -0.5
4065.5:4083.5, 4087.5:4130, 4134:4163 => 0.2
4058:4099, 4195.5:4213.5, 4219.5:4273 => -0.8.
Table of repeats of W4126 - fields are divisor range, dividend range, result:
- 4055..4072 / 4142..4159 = 1.10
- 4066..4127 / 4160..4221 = 1.03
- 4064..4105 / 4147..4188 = 1.08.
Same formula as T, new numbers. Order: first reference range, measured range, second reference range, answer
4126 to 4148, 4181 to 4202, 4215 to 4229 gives -0.08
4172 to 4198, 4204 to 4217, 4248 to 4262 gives -0.05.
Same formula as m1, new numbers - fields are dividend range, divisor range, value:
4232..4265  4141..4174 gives 0.93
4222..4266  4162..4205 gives 0.94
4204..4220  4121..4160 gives 0.98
